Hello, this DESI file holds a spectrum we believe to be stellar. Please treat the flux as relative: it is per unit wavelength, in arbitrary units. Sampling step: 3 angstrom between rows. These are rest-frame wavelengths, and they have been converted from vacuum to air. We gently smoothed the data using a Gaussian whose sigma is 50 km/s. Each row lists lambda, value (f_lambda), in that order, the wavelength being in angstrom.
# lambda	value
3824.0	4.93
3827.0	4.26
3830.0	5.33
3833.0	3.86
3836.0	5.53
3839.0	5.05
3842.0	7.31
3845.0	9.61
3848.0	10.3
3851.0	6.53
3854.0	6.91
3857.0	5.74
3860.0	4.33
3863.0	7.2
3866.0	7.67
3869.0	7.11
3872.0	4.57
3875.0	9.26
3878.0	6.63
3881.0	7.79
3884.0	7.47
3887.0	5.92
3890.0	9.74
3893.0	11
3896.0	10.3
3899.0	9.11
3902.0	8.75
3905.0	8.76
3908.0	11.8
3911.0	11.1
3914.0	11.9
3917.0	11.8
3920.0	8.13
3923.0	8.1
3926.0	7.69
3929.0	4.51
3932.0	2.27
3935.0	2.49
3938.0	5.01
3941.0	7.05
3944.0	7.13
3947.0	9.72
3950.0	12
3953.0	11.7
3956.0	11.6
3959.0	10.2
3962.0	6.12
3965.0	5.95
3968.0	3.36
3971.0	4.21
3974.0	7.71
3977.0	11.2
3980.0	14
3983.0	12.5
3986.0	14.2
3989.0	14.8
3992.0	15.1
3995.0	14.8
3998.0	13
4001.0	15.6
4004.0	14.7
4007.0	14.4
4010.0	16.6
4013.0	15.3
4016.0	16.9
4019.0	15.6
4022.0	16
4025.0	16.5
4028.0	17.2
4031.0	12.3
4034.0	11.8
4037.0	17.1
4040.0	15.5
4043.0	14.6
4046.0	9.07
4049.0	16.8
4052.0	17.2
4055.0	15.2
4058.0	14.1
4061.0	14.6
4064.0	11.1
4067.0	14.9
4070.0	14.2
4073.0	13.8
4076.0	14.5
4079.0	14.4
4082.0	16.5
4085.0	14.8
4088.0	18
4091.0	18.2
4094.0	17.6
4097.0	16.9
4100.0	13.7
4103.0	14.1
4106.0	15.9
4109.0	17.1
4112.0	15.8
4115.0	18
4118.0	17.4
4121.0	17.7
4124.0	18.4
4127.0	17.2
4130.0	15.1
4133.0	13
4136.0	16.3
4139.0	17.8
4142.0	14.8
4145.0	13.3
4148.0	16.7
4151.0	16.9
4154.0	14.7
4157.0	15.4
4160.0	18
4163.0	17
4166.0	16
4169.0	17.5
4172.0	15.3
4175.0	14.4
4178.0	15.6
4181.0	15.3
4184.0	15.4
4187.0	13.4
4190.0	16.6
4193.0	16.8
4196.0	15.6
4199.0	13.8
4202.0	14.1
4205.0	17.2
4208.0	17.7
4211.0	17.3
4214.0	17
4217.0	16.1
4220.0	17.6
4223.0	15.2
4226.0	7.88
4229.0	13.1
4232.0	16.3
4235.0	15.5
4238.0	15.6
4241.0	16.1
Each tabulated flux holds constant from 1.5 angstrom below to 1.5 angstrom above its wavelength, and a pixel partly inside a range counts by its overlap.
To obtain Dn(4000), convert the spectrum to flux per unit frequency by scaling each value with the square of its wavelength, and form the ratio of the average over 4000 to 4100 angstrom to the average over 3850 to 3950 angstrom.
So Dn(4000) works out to 2.11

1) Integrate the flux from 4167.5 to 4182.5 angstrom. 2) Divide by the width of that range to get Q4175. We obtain 15.6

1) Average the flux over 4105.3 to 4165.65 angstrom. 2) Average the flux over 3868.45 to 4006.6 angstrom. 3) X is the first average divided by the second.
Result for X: 1.7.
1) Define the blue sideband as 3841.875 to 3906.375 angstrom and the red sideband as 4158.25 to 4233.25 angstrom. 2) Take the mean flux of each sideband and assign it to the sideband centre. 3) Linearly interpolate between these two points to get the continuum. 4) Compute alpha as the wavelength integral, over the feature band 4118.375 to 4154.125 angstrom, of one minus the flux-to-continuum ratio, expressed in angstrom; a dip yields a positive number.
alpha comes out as -4.89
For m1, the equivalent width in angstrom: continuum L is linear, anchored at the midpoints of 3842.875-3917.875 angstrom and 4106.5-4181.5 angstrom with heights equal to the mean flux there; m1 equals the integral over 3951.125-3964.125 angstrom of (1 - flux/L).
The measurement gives 1.1 angstrom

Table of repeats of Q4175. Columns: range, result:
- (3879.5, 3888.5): 7.06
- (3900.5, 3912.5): 10.1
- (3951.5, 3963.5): 9.9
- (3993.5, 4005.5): 14.5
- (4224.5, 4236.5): 13.2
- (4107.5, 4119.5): 17.1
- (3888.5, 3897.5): 10.3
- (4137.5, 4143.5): 16.3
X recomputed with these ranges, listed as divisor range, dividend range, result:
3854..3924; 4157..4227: 1.87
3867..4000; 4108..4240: 1.75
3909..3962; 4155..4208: 1.89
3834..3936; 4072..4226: 2.06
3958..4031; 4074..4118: 1.26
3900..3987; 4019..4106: 1.74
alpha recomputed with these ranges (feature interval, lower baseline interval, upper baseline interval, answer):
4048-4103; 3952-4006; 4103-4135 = -1.9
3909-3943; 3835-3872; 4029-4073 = 7.5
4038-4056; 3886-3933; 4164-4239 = -4.2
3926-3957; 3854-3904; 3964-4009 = 8.8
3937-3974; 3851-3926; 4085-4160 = 9.4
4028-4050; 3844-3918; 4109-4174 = -1.4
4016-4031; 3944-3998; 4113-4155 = -4.4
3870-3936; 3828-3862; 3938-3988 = -3.8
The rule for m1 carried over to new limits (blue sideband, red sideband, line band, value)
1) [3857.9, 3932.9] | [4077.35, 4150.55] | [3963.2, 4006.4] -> 0.13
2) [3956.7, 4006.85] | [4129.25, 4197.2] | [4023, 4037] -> -2.73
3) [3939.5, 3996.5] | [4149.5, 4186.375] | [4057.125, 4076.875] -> -1.29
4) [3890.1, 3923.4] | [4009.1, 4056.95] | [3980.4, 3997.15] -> -0.98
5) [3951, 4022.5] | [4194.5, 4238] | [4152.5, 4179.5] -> -2.47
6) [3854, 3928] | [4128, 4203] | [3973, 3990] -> -2.71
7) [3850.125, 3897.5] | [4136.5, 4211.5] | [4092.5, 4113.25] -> -3.04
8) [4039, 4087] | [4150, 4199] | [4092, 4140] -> -4.05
